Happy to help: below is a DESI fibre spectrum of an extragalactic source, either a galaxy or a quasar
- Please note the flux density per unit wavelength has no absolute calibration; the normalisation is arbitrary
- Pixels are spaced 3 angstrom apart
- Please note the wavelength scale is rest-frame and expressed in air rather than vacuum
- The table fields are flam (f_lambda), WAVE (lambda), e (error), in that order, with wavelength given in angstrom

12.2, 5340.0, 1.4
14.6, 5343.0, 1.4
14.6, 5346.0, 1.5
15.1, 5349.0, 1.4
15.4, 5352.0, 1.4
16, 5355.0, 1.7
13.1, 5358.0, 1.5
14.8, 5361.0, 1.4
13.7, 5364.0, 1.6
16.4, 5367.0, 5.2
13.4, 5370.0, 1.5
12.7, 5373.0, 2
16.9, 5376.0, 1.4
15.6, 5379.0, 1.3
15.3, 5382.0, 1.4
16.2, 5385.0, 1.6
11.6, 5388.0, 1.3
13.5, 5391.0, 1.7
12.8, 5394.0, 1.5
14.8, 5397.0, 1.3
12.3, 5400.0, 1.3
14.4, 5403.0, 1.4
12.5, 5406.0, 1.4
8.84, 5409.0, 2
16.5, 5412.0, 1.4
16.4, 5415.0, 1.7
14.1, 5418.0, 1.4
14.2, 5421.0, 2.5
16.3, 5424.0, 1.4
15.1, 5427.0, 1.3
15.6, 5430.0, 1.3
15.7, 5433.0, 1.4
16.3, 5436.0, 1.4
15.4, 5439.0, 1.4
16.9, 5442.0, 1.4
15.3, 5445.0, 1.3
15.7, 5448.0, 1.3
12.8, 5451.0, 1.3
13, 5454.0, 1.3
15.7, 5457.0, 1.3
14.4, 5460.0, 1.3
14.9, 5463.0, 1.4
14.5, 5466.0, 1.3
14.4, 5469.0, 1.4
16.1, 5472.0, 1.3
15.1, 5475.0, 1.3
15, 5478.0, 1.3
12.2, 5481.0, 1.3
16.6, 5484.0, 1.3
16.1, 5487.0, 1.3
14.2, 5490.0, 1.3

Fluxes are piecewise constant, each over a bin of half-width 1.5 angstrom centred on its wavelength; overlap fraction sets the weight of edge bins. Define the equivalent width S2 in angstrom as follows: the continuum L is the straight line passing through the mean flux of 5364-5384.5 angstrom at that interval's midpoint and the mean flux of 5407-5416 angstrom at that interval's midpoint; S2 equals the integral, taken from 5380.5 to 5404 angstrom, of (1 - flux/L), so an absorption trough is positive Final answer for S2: 0.86 angstrom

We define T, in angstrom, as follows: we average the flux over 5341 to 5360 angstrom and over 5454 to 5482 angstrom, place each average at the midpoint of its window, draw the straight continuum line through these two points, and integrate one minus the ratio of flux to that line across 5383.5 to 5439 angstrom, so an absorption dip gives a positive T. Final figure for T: 1.4 angstrom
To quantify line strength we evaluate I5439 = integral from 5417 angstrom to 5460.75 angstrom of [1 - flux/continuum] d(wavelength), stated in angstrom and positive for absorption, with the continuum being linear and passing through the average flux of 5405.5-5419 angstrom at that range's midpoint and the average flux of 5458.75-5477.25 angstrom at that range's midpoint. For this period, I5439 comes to -2.6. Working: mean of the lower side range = 13.7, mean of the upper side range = 14.9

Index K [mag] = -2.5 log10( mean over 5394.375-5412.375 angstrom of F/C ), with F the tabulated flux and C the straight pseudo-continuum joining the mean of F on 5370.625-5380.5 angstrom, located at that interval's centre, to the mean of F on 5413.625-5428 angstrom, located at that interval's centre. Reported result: 0.16 mag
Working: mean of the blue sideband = 14.9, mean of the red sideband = 15.2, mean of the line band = 13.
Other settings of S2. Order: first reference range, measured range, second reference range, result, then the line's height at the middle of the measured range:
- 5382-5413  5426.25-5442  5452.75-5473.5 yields -1.8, 14.1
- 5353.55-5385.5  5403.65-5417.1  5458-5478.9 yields 1.1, 14.9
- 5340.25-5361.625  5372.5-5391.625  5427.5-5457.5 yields 0.2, 14.8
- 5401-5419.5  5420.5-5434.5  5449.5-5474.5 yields -1.5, 14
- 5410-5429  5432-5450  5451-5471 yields -1.2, 14.8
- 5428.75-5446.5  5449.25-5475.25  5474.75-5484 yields 0.8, 15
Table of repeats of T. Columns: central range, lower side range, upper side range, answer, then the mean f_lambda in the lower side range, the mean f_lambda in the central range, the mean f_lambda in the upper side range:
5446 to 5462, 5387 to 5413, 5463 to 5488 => 0.0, 13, 14.4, 15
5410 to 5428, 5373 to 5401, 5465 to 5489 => -0.9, 14.3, 15.3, 15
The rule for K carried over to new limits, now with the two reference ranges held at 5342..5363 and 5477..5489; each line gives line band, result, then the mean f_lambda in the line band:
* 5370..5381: -0.003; 14.8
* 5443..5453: 0.019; 14.6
